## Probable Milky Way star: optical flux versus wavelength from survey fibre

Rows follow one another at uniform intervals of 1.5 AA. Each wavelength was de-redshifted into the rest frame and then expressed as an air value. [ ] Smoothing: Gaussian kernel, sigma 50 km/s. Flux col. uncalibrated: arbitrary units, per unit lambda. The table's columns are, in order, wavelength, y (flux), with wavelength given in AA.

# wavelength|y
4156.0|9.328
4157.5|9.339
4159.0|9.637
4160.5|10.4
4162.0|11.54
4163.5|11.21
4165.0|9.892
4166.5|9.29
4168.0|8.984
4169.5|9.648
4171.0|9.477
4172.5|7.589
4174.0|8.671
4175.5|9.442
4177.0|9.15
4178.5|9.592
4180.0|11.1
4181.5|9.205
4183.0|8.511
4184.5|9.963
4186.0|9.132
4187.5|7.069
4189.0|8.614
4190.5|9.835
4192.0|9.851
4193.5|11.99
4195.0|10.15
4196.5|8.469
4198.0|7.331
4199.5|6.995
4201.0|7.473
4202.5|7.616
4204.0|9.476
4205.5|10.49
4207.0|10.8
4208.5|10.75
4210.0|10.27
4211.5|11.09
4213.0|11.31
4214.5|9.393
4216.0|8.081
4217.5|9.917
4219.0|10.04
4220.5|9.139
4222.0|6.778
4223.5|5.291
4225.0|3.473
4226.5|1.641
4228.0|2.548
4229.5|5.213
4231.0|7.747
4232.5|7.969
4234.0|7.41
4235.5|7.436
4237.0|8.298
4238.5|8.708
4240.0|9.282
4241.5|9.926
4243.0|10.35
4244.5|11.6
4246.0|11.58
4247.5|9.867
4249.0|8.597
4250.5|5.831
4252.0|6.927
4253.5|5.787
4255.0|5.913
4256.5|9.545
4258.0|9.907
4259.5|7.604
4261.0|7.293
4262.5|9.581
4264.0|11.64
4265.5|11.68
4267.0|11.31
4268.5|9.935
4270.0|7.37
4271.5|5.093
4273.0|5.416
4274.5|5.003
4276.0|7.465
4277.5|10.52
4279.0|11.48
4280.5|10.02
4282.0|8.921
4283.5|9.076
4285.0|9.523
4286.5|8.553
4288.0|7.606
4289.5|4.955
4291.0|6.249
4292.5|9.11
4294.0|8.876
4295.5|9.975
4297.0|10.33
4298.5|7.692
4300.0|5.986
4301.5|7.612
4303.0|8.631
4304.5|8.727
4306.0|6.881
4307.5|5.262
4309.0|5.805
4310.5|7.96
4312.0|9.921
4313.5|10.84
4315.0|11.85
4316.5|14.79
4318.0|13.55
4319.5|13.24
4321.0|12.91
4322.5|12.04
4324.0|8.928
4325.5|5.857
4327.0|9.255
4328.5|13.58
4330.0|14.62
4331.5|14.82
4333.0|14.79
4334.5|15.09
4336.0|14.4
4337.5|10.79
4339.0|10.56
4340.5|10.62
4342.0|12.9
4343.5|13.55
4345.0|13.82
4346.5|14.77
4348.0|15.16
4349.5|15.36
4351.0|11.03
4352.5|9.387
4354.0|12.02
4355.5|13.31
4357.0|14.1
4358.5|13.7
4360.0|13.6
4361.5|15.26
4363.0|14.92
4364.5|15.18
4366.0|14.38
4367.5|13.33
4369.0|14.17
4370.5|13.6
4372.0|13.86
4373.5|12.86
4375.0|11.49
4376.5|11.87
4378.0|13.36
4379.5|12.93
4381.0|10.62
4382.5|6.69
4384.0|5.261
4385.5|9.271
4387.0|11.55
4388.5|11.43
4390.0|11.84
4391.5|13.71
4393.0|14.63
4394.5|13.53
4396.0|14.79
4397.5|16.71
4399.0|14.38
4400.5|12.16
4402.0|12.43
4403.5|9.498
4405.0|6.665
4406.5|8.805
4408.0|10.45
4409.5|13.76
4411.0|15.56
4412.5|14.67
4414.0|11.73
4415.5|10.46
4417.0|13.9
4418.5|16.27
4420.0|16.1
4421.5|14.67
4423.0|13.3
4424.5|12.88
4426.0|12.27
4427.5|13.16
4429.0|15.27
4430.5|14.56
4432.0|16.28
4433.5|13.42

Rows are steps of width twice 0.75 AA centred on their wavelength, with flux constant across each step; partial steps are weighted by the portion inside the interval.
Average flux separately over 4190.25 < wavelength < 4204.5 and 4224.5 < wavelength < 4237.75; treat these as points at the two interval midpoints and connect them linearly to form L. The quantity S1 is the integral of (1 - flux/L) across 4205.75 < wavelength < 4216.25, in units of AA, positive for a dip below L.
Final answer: -3.7 AA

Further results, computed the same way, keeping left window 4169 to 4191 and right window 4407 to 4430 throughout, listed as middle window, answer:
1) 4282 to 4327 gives 9.5 AA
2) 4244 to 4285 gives 7.7 AA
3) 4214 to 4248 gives 7.5 AA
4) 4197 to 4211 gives 0.8 AA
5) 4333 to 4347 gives -1.0 AA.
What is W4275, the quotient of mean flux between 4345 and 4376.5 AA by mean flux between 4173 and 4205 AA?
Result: 1.50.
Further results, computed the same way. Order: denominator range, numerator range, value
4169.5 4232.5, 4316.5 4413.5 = 1.47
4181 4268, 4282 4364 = 1.28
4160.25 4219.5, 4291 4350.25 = 1.16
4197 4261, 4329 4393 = 1.56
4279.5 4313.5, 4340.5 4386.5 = 1.55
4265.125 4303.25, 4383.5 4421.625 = 1.49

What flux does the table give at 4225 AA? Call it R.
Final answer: 3.473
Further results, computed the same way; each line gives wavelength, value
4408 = 10.45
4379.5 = 12.93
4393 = 14.63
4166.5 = 9.29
